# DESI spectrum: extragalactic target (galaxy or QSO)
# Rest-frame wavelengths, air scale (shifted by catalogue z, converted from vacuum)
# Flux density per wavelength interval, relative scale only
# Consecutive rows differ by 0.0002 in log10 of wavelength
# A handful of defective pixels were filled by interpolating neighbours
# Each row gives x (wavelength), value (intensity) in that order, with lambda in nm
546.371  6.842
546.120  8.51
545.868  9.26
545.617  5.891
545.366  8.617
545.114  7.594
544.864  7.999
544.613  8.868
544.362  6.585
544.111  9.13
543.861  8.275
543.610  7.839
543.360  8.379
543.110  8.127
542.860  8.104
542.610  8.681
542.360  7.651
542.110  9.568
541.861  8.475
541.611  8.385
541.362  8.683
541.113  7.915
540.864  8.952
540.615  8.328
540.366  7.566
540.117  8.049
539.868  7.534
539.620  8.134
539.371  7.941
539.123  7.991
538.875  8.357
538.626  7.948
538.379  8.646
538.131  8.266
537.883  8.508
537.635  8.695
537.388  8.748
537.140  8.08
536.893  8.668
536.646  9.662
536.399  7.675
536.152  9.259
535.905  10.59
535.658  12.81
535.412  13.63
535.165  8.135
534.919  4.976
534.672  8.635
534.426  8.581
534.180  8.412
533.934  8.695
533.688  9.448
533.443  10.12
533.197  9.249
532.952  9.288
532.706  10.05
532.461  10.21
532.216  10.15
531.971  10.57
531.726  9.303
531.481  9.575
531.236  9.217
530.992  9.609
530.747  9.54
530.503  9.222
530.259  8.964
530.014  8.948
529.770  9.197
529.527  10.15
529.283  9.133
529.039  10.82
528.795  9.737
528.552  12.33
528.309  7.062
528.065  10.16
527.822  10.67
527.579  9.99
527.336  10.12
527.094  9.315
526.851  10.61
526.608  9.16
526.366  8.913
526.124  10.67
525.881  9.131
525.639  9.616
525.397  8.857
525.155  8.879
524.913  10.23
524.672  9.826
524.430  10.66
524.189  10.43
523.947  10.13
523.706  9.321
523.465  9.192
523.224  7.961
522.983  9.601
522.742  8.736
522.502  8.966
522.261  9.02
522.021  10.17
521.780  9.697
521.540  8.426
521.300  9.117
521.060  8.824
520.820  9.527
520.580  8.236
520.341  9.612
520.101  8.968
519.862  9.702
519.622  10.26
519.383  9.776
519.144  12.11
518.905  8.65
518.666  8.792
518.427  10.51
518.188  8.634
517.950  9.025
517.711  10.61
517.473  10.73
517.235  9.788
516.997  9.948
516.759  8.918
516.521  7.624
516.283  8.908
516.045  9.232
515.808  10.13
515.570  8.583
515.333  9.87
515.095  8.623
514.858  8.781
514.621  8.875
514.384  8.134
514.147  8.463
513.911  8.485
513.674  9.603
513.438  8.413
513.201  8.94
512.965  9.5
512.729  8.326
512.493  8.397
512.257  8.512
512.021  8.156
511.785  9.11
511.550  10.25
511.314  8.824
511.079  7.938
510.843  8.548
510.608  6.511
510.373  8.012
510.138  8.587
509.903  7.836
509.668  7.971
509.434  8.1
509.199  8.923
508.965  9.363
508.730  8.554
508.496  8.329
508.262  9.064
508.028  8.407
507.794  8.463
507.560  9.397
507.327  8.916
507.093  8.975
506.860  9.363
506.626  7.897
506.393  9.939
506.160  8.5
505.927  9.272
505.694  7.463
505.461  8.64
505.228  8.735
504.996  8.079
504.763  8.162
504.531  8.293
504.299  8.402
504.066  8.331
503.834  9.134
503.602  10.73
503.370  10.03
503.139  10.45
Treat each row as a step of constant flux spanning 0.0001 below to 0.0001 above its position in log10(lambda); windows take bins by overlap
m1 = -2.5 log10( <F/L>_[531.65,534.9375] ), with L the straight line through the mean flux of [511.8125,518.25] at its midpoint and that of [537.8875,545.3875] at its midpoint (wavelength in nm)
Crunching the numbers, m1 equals -0.095 mag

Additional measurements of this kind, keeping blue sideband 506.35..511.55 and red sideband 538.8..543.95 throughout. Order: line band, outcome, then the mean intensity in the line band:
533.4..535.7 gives -0.11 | 9.2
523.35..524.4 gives -0.17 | 9.85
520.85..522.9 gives -0.09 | 9.15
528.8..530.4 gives -0.14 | 9.54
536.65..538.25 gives -0.04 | 8.58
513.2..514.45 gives -0.02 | 8.67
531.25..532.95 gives -0.19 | 9.87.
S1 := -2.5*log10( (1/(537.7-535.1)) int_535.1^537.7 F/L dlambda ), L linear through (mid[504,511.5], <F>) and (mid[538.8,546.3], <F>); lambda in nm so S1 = -0.18 mag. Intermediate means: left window 8.51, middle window 9.69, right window 8.17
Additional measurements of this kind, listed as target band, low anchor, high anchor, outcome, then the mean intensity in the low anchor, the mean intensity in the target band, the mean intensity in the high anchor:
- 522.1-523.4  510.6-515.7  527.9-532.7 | 0.04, 8.72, 8.92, 9.7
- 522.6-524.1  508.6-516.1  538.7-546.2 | -0.09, 8.67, 9.18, 8.17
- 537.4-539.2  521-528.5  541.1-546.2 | 0.03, 9.5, 8.38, 8.22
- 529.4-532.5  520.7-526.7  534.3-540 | -0.06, 9.4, 9.57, 8.76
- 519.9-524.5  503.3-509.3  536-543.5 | -0.08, 8.81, 9.29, 8.37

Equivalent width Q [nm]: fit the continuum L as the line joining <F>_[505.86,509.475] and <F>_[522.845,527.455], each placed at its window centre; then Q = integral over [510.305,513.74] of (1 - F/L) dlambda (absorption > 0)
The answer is 0.17 nm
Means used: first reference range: 8.85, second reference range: 9.61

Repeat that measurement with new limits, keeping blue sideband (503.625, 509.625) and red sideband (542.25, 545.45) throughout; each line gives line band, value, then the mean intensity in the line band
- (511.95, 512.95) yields 0.02 nm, 8.48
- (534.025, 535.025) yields 0.07 nm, 7.73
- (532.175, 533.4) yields -0.22 nm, 9.79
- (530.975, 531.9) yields -0.13 nm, 9.47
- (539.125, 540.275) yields 0.04 nm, 7.91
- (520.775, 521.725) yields -0.06 nm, 8.98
